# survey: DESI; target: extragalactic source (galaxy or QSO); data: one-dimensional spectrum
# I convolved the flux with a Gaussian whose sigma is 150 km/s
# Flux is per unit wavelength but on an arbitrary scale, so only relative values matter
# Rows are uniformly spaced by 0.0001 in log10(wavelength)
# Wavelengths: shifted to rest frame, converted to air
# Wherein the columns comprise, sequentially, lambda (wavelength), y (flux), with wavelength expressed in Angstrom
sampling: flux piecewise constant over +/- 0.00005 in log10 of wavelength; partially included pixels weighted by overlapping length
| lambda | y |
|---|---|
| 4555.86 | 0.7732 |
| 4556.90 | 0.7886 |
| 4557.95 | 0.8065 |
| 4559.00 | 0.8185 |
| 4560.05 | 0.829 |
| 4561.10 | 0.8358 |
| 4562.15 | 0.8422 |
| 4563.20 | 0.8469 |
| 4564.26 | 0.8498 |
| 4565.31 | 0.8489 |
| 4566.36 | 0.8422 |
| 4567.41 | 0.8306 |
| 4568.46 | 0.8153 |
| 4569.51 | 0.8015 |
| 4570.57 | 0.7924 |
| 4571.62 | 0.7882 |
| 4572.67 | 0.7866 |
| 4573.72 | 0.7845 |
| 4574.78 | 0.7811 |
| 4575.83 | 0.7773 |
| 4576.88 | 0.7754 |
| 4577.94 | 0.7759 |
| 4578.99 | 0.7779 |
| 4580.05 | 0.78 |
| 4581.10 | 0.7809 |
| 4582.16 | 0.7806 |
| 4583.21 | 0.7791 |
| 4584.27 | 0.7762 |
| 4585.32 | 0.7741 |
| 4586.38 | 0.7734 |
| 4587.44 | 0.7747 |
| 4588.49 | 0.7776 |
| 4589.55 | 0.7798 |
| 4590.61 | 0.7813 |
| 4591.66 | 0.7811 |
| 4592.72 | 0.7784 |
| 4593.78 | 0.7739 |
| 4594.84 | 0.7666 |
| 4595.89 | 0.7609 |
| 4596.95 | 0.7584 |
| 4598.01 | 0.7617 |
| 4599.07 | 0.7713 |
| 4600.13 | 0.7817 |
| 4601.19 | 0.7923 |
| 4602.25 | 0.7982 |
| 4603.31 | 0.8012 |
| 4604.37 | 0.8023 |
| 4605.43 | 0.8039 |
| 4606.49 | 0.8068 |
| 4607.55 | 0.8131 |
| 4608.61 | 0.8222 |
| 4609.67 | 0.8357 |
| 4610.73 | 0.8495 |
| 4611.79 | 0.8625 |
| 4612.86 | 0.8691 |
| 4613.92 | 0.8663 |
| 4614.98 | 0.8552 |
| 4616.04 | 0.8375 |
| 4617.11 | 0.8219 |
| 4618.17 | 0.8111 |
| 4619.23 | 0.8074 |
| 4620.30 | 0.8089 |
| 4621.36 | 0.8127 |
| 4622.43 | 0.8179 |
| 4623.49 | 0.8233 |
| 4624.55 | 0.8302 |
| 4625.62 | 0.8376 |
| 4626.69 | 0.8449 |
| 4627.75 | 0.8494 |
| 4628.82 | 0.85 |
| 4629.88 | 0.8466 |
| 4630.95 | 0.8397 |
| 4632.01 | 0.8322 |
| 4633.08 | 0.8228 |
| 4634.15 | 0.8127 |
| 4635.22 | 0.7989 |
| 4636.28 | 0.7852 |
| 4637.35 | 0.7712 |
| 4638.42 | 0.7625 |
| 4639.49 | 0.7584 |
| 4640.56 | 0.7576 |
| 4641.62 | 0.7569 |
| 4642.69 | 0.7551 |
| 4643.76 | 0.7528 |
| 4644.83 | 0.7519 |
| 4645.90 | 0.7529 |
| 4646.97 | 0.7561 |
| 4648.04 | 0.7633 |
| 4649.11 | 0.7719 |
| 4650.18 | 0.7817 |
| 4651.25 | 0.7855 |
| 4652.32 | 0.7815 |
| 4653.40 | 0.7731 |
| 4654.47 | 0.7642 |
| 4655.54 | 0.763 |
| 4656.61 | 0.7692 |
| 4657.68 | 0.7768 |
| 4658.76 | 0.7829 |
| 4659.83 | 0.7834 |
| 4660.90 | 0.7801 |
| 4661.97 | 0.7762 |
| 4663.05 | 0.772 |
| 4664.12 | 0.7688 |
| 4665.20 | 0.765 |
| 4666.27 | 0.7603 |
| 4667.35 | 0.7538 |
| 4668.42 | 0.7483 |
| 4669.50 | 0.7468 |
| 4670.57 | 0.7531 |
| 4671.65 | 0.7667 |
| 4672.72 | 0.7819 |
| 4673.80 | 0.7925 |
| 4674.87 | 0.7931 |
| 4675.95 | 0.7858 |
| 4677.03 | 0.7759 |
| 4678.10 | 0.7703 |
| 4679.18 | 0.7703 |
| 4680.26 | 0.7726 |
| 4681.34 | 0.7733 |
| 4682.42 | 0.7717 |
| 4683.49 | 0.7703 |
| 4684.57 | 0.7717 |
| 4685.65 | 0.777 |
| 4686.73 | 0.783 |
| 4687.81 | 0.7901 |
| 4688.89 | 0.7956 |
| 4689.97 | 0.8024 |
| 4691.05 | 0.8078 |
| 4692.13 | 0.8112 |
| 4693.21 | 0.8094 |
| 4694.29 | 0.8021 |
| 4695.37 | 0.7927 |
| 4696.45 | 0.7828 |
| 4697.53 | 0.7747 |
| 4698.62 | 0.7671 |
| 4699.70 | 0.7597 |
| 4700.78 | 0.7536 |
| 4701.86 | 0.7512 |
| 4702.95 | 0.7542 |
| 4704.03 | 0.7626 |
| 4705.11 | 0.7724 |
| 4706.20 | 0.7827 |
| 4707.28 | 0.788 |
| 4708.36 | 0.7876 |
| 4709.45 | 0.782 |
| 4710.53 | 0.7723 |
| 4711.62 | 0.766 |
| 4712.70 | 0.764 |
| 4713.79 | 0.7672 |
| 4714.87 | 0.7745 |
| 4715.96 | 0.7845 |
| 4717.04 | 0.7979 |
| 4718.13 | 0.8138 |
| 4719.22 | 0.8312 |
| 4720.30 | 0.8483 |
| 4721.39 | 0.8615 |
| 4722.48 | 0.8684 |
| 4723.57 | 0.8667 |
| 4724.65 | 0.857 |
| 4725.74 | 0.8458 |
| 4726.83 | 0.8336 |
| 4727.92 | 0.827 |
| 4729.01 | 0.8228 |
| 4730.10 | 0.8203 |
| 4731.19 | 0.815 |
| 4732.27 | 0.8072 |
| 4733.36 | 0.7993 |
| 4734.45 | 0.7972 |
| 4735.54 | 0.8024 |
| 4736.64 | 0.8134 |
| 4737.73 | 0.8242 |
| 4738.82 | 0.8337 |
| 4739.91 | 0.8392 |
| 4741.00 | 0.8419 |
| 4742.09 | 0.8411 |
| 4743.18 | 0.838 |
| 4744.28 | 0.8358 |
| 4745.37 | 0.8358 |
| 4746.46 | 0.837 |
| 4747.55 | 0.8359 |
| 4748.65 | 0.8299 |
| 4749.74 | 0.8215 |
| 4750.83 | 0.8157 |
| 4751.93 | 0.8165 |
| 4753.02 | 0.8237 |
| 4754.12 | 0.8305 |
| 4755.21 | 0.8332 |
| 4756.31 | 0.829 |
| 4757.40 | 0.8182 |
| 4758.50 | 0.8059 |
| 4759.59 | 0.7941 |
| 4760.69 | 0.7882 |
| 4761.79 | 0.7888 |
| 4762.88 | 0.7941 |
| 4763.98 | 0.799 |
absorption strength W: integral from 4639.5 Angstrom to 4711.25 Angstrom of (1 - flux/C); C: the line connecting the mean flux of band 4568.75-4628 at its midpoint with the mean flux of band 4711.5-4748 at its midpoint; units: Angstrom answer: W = 3.5 Angstrom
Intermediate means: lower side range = 0.8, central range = 0.774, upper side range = 0.823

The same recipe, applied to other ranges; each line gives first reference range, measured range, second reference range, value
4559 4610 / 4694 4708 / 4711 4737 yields 0.7 Angstrom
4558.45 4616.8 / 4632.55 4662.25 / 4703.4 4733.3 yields 1.2 Angstrom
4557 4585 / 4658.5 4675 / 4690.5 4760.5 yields 0.8 Angstrom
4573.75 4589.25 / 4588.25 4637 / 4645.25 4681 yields -2.3 Angstrom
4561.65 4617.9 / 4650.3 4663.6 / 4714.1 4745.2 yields 0.6 Angstrom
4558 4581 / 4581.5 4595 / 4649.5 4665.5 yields 0.4 Angstrom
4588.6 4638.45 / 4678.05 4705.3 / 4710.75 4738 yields 1.2 Angstrom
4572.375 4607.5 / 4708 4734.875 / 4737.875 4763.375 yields 0.1 Angstrom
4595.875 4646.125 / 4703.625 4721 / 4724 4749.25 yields 0.8 Angstrom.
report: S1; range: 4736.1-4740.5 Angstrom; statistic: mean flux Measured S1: 0.829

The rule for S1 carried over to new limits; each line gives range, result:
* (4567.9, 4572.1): 0.799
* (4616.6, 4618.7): 0.818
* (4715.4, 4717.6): 0.791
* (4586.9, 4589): 0.777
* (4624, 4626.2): 0.832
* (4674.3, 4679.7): 0.78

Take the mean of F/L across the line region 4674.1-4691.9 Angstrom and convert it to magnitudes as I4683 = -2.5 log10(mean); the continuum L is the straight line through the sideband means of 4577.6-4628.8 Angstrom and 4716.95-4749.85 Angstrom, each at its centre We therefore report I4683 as 0.05 mag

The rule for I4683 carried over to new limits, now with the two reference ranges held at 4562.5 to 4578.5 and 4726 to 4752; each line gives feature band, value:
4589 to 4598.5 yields 0.05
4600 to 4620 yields -0.02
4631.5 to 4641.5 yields 0.04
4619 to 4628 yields -0.02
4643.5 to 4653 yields 0.07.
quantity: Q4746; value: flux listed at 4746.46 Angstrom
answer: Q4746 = 0.837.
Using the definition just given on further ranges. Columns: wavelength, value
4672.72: 0.7819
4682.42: 0.7717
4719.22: 0.8312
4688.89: 0.7956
